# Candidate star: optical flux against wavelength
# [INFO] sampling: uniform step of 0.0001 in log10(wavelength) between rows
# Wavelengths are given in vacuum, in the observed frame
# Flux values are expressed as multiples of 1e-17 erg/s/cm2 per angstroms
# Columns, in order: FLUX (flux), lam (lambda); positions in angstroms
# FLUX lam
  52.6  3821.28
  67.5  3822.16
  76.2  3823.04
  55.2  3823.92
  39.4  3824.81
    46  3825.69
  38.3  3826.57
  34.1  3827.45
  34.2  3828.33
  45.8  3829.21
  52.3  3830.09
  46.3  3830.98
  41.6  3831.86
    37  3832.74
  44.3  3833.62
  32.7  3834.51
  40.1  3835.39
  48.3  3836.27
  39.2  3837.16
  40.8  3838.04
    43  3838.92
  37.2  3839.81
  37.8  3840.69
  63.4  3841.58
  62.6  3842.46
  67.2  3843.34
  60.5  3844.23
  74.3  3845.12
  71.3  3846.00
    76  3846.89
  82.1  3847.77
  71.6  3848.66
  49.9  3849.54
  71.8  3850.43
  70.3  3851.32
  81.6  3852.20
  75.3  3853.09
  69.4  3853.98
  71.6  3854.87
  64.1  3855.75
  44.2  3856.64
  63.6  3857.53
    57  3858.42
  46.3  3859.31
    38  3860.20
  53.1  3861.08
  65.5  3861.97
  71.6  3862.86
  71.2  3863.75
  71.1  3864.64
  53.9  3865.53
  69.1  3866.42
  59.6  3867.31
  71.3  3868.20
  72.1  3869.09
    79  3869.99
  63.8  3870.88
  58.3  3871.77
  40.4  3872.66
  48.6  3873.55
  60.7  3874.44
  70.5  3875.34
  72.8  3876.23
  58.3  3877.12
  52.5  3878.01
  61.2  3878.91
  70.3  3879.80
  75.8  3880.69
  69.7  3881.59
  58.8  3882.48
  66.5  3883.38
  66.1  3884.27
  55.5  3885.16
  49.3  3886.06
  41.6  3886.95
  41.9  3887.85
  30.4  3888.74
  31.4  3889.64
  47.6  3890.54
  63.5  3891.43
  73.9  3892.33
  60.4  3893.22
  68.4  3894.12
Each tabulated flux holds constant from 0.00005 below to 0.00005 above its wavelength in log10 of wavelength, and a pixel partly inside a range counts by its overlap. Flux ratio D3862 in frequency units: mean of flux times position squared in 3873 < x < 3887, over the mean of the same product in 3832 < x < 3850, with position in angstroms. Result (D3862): 1.2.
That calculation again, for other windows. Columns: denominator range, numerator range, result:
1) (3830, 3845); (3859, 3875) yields 1.31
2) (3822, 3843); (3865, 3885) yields 1.42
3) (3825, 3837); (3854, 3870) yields 1.52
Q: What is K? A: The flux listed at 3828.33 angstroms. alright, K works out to 34.2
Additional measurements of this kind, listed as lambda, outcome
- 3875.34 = 70.5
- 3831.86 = 41.6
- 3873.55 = 48.6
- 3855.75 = 64.1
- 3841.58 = 63.4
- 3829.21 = 45.8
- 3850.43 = 71.8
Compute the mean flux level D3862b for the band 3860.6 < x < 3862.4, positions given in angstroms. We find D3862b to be 59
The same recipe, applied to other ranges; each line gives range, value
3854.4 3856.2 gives 67.9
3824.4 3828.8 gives 38.5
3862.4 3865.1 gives 71.1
